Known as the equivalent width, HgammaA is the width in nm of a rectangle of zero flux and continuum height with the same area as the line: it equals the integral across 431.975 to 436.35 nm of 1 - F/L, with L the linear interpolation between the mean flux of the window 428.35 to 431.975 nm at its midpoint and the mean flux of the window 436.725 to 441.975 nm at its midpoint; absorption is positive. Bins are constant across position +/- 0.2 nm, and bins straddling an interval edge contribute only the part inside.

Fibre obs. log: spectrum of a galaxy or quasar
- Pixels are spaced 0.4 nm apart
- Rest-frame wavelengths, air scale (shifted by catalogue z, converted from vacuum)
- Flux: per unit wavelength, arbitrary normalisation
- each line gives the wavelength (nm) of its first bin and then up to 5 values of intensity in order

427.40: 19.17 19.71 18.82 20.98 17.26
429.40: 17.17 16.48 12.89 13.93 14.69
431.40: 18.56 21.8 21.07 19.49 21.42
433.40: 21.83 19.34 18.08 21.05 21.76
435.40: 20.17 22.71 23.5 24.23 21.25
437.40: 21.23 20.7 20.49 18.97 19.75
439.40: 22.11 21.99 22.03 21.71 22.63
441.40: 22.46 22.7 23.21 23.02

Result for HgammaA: -0.45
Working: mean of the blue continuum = 17.1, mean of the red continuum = 21.4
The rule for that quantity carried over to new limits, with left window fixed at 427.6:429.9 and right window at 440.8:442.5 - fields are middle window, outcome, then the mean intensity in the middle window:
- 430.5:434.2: 0.09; 19.2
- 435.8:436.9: -0.13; 23.4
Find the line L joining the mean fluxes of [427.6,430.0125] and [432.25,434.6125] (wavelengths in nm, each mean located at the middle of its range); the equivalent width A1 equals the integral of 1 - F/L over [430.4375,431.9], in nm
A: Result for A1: 0.17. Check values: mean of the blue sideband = 18.4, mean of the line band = 17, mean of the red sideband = 20.2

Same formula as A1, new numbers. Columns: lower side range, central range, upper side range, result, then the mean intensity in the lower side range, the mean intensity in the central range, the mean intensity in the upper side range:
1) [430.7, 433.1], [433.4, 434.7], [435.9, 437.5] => 0.06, 19.2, 19.7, 22.6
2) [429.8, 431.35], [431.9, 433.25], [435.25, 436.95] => -0.25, 14.6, 20.8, 22.6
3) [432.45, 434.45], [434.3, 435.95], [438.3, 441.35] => -0.06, 20.1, 21.2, 21.3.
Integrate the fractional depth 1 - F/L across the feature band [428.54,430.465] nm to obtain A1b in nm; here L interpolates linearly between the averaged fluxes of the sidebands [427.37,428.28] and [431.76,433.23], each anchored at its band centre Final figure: 0.32 nm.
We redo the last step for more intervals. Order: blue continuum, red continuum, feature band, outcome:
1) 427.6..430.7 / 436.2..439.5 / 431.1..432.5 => -0.12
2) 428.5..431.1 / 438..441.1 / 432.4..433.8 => -0.23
